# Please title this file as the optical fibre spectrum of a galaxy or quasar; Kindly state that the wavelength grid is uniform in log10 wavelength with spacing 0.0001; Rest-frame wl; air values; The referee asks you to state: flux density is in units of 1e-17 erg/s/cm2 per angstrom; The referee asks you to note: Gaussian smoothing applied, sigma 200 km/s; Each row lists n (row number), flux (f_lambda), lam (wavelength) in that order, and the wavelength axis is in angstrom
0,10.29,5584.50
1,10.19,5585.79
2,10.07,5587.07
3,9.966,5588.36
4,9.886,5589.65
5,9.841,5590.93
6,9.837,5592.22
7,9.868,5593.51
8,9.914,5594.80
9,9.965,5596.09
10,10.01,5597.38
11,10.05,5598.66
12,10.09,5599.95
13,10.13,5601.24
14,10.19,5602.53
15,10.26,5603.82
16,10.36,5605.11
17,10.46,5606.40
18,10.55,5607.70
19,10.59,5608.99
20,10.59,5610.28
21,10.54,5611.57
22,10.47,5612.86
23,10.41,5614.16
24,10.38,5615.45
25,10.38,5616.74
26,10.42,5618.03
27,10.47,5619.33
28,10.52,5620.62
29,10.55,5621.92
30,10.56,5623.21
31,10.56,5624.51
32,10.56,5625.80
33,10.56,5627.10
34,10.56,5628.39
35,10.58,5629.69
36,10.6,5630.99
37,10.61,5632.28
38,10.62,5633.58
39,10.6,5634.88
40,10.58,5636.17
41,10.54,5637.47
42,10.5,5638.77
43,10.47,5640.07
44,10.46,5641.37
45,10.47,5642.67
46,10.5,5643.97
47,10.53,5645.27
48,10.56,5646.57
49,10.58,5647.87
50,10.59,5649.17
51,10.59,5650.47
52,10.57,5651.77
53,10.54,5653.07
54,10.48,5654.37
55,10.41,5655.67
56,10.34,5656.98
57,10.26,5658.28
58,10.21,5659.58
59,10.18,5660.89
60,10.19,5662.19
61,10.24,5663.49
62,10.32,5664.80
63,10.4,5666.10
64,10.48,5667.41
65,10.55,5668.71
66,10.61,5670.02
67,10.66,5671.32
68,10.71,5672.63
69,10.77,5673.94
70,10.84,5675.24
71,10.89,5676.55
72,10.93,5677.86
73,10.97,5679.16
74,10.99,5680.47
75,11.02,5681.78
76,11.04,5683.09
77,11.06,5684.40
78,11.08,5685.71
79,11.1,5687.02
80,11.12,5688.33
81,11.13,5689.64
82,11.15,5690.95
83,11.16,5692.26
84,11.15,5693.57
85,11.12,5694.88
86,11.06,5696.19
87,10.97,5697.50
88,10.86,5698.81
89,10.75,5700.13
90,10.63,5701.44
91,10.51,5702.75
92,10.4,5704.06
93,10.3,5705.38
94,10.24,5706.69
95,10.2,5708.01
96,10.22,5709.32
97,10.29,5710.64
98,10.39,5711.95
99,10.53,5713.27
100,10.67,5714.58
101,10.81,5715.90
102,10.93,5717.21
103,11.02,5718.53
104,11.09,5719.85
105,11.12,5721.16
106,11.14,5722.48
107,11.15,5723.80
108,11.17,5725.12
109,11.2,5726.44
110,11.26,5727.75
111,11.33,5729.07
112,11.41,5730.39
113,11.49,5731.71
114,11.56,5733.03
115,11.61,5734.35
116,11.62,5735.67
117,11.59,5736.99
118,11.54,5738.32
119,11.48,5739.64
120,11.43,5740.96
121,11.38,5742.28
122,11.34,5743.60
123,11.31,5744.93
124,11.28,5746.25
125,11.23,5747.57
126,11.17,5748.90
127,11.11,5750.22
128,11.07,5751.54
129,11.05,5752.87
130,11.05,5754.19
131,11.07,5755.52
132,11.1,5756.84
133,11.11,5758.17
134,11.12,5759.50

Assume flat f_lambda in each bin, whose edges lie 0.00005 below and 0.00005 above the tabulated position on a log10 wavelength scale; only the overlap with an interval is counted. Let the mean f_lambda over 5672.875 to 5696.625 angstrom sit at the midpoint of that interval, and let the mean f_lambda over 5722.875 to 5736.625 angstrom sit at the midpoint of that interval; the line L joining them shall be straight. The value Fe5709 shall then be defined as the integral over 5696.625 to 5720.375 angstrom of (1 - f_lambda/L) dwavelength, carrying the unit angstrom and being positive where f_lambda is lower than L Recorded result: 1.3 angstrom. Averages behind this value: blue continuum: 11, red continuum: 11.4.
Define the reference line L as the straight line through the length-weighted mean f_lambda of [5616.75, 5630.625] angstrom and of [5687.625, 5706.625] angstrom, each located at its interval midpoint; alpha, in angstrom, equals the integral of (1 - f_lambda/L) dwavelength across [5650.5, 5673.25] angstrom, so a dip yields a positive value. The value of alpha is 0.6 angstrom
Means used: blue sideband 10.5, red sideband 10.9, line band 10.4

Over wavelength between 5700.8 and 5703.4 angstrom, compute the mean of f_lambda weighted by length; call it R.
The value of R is 10.6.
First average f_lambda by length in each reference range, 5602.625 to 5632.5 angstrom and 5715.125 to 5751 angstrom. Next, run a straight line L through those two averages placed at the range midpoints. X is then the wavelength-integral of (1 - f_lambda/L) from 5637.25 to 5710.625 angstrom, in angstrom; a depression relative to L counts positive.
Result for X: 1.5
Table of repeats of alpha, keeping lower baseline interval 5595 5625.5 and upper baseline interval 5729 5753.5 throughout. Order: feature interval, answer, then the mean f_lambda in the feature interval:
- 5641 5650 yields 0.1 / 10.5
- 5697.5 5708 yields 0.5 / 10.5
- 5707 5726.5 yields 0.7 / 10.8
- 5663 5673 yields 0.3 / 10.5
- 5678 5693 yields -0.2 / 11.1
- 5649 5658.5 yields 0.2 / 10.5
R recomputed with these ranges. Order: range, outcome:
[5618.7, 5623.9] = 10.5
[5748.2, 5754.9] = 11.1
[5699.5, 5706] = 10.5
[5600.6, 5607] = 10.3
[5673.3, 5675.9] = 10.8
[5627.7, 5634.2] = 10.6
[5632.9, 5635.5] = 10.6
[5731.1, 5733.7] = 11.5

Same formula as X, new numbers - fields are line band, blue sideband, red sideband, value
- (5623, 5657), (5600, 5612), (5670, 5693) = 0.3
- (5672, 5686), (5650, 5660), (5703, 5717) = -0.7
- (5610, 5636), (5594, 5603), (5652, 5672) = -0.9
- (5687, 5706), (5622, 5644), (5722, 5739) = 0.4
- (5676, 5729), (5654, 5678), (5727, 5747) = 0.5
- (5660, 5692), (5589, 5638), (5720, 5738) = 0.4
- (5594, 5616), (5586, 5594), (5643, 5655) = -0.4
